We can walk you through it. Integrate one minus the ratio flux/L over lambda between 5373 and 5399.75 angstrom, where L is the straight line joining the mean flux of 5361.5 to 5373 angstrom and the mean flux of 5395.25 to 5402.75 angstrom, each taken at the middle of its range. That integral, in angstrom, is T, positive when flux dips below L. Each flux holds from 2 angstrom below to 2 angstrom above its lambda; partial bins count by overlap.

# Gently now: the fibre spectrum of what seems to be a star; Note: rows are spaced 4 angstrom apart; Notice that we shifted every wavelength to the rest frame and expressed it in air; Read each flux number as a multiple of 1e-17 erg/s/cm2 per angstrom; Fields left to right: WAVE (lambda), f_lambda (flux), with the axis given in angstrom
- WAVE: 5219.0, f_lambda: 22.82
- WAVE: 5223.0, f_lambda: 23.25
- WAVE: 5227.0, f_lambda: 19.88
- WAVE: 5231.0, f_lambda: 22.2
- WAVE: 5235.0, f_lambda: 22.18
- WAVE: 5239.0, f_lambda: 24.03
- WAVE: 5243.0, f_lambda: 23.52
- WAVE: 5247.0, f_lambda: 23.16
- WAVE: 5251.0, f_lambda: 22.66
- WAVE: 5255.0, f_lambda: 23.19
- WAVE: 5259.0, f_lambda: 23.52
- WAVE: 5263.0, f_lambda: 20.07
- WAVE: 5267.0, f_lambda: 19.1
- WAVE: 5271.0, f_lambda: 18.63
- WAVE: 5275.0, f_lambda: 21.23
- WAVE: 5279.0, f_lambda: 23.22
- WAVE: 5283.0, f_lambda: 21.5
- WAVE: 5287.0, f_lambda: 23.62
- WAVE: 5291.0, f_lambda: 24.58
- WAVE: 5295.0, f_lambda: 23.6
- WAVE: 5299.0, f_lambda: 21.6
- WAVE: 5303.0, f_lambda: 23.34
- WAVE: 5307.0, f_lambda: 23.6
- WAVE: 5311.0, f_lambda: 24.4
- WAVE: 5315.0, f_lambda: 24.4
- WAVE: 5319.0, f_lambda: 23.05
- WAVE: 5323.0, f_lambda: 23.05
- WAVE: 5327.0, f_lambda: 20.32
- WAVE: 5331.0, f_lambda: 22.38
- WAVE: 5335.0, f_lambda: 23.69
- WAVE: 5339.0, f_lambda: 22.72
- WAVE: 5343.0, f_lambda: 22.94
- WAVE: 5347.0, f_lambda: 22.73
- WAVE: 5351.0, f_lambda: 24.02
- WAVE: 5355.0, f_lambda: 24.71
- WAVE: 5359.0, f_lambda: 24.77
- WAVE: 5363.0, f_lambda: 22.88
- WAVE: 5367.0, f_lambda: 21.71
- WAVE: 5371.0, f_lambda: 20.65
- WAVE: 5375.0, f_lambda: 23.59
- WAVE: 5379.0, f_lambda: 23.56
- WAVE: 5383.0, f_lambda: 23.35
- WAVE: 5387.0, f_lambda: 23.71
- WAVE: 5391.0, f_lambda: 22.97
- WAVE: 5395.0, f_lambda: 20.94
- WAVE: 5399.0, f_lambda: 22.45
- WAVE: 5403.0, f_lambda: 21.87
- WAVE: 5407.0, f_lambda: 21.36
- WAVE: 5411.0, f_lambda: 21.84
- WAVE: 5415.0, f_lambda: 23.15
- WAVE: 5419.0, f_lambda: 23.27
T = -1.35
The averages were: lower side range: 21.7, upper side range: 22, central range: 23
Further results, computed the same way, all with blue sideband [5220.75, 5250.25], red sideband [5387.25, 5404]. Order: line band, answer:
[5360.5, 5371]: 0.1 angstrom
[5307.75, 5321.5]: -0.9 angstrom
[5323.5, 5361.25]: -1.3 angstrom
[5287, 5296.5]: -0.6 angstrom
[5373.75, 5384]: -0.6 angstrom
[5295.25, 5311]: -0.5 angstrom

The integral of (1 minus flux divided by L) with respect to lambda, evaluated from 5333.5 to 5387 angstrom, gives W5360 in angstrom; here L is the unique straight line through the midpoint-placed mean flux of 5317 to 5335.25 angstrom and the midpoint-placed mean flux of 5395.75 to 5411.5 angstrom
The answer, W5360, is -2.6 angstrom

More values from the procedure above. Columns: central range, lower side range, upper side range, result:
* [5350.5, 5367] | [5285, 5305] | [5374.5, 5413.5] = -0.7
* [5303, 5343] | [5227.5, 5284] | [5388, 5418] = -1.8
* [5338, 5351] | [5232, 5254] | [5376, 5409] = -0.2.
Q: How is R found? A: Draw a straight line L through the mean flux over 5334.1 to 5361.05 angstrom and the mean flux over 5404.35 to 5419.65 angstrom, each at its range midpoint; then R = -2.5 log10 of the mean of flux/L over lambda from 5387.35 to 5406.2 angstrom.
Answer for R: 0.02 mag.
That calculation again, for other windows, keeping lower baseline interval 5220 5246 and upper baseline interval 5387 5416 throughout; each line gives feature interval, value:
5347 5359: -0.088 mag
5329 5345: -0.030 mag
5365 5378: 0.006 mag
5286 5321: -0.056 mag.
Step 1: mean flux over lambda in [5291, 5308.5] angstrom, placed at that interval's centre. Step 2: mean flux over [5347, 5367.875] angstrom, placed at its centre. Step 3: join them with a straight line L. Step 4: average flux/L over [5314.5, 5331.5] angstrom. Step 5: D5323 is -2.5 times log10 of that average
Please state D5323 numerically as 0.04 mag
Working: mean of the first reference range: 23.2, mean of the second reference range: 23.6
